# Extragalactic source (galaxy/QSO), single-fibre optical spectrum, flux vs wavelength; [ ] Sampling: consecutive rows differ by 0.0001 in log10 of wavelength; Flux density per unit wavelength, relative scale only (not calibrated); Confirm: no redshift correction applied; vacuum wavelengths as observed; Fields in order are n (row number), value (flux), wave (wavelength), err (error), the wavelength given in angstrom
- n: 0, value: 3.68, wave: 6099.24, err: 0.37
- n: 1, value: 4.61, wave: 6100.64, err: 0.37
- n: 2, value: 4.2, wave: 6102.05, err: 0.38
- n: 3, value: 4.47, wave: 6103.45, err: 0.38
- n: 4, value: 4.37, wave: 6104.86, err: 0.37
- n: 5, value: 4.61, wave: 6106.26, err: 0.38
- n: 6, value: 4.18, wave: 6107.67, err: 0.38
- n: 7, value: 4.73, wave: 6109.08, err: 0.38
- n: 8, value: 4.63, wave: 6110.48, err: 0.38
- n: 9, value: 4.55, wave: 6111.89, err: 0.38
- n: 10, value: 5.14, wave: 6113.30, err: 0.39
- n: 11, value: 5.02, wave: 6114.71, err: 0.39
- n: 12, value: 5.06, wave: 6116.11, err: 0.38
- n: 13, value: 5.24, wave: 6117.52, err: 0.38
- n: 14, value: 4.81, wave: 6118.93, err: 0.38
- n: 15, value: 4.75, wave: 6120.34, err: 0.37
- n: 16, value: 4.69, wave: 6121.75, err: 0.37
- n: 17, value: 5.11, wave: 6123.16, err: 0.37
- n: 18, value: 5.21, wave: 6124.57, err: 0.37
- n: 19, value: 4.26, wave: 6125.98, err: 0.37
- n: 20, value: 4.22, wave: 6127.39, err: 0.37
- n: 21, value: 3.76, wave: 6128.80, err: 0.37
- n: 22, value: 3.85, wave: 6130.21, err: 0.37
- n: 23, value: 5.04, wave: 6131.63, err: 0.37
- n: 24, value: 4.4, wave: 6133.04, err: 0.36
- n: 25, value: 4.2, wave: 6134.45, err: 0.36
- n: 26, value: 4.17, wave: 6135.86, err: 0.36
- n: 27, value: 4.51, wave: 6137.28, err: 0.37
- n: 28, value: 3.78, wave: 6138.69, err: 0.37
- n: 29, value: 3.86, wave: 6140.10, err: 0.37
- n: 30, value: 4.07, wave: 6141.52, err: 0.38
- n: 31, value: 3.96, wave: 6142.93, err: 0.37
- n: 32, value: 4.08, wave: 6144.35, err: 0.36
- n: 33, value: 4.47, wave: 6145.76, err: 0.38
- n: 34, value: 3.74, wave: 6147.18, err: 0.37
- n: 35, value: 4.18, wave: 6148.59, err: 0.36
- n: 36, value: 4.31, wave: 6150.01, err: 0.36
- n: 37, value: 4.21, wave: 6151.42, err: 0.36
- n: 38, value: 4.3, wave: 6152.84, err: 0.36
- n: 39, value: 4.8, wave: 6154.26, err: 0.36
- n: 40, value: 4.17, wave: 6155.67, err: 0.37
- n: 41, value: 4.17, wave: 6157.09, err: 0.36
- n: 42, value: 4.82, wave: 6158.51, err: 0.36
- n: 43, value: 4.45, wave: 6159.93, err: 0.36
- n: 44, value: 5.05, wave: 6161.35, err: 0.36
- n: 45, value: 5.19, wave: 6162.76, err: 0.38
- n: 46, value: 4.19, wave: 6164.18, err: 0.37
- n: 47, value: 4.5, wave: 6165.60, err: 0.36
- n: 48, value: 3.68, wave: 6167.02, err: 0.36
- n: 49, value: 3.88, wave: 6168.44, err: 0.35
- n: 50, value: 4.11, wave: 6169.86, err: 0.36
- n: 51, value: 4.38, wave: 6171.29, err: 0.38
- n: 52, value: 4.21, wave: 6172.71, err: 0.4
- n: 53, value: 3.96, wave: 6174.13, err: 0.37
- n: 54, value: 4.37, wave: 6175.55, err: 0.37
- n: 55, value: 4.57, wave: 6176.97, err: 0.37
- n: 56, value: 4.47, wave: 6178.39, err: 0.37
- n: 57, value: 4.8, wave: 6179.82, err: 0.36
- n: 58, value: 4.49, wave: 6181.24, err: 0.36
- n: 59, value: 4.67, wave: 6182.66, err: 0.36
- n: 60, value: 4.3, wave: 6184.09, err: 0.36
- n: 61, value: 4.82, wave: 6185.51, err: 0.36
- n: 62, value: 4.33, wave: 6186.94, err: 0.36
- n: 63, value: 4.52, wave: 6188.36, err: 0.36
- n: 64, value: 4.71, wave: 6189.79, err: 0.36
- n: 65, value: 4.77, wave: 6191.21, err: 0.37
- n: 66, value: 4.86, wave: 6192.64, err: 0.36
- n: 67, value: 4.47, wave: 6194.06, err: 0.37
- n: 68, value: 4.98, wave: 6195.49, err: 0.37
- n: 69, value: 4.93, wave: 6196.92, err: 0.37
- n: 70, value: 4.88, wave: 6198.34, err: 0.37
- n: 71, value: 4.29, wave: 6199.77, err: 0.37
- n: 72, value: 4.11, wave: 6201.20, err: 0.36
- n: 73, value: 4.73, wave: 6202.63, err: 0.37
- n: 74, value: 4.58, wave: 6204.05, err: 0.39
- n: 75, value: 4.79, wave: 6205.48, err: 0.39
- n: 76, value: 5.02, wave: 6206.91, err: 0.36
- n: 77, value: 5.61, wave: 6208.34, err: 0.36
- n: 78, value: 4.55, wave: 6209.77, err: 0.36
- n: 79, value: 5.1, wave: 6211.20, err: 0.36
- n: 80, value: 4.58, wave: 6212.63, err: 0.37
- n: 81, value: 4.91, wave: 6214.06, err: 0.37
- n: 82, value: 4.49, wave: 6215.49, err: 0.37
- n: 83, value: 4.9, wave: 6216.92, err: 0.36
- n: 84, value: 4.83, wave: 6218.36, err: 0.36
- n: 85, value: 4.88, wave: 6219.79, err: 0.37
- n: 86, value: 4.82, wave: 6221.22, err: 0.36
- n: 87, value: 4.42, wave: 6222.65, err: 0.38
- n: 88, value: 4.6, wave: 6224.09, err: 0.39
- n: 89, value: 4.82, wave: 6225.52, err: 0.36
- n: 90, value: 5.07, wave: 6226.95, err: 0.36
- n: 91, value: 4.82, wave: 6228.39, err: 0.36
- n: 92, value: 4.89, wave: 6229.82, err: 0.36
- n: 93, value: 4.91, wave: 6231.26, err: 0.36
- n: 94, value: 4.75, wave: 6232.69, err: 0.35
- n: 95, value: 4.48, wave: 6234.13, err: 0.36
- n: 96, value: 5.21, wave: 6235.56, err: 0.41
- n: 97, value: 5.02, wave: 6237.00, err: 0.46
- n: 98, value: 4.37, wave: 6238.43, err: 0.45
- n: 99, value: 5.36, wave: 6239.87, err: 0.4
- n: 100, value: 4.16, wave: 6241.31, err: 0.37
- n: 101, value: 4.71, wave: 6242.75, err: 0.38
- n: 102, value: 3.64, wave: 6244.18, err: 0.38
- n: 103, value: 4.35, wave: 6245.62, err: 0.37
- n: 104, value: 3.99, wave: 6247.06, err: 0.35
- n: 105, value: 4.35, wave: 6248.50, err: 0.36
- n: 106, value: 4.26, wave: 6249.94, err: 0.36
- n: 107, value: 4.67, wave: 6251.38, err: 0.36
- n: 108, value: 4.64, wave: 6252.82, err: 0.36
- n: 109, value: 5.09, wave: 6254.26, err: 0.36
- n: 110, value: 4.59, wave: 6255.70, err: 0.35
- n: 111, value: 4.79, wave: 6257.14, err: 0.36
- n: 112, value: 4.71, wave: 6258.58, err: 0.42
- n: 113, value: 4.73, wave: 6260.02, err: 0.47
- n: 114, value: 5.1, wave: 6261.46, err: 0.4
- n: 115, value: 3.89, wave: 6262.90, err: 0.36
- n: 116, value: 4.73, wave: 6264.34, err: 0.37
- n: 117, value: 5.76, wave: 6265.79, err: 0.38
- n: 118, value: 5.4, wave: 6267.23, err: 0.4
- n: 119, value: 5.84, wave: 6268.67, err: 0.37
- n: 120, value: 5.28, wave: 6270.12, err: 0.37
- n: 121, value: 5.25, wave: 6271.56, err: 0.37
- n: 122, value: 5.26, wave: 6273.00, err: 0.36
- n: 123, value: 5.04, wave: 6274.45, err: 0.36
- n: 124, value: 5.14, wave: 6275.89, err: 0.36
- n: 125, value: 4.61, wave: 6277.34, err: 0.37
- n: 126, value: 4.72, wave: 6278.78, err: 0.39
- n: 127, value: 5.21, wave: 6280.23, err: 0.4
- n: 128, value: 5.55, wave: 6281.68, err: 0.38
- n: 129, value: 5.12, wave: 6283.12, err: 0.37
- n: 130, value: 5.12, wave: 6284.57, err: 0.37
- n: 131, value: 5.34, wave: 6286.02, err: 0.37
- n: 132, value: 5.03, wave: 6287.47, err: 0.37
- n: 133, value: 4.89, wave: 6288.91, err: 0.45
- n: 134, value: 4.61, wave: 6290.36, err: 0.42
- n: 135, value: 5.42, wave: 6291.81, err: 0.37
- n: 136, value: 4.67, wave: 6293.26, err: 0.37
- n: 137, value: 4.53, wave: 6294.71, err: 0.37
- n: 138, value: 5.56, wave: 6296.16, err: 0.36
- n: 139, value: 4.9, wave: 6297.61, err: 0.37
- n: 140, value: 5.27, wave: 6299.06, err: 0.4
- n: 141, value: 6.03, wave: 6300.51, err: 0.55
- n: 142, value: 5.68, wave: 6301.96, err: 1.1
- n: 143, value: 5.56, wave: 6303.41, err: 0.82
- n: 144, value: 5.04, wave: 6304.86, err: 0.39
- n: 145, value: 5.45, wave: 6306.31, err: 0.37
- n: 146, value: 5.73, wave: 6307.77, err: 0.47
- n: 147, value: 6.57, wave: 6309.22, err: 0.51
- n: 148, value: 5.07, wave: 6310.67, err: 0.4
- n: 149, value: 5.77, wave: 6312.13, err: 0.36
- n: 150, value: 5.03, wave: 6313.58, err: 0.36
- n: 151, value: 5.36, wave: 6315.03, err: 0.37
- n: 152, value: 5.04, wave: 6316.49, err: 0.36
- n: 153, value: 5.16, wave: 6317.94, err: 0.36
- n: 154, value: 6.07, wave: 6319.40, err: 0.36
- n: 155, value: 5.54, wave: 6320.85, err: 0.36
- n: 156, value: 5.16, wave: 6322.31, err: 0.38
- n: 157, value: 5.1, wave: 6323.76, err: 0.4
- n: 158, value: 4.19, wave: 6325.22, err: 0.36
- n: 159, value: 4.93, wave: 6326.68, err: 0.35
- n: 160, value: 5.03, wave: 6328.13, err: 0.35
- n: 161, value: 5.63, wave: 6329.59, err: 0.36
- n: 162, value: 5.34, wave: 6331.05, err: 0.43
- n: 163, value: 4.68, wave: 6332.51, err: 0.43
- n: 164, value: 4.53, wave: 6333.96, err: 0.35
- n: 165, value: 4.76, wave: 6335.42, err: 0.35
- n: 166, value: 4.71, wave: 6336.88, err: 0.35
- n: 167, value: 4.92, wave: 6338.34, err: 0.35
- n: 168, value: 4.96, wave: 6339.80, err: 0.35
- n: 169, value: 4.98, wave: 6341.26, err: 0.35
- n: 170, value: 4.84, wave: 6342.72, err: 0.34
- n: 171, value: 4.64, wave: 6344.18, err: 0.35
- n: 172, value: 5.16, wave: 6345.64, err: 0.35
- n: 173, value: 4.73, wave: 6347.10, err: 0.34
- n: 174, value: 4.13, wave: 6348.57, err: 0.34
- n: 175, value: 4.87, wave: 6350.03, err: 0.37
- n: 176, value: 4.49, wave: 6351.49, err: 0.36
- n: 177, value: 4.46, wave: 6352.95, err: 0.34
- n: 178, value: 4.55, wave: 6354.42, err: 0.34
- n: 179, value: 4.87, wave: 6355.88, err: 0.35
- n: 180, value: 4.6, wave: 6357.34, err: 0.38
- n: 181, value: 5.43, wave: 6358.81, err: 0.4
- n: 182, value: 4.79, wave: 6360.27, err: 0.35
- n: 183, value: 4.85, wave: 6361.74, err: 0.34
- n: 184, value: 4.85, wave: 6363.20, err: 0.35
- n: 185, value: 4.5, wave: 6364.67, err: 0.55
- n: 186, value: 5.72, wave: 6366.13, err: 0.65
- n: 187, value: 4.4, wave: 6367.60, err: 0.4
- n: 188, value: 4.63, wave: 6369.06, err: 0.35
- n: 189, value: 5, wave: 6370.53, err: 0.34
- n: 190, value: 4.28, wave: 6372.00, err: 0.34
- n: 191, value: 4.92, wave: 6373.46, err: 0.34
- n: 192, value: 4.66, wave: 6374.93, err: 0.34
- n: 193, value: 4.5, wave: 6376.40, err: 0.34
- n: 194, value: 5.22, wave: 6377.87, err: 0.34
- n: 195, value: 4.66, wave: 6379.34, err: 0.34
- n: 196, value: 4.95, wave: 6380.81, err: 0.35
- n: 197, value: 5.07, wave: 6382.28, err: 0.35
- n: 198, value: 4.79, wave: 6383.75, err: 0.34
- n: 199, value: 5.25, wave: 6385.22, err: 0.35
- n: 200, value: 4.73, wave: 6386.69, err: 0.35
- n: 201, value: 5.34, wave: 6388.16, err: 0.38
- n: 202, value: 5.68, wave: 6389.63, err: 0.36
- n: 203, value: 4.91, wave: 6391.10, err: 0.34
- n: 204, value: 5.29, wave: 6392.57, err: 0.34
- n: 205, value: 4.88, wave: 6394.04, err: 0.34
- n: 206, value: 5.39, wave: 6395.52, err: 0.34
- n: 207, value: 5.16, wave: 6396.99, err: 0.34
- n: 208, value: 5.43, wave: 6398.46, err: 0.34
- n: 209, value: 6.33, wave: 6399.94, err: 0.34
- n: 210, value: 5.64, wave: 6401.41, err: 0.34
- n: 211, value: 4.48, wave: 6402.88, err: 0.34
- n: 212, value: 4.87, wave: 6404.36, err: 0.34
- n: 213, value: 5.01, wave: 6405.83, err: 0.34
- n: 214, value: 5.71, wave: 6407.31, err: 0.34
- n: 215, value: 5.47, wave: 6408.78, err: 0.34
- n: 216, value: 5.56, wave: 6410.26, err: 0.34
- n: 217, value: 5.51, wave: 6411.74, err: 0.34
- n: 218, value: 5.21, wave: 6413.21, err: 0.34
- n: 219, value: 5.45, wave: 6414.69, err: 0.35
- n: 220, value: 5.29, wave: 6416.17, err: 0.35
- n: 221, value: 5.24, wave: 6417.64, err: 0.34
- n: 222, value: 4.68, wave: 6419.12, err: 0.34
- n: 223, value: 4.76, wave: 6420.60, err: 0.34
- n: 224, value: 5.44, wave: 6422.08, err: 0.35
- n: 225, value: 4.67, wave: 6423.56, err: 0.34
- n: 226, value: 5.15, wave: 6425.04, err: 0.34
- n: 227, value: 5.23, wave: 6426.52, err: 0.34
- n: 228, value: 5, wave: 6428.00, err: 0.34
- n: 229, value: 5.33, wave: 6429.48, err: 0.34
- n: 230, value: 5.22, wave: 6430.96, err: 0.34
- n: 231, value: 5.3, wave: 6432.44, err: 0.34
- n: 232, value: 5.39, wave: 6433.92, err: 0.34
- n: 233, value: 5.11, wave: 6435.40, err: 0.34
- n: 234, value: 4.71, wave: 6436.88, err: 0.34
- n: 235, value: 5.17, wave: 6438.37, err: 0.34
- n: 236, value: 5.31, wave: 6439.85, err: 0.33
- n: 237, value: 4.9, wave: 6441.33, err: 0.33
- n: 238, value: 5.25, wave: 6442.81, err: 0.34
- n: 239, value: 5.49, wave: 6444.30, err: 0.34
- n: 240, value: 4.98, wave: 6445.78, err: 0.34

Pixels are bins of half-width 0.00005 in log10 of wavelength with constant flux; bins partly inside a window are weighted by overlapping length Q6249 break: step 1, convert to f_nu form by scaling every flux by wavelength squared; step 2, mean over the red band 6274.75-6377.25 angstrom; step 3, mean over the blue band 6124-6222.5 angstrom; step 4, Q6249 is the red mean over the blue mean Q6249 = 1.18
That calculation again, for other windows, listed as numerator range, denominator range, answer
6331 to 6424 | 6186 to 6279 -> 1.09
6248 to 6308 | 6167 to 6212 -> 1.14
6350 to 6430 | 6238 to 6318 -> 1.04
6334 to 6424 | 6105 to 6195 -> 1.20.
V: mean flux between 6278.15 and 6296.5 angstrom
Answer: 5.05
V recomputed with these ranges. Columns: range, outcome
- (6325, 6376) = 4.8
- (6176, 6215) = 4.7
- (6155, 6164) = 4.62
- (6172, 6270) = 4.7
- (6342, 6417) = 5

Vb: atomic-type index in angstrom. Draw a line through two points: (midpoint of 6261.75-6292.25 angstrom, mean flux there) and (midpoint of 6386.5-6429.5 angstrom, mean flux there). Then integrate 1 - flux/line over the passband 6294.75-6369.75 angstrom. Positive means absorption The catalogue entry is 1.4 angstrom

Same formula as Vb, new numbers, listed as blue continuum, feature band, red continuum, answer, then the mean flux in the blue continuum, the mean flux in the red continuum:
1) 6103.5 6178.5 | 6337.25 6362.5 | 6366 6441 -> 1.0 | 4.42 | 5.11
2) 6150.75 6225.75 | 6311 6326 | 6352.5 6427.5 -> -1.1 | 4.58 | 5.05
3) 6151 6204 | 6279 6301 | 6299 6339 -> -0.1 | 4.49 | 5.26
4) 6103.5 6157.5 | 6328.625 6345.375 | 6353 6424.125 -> 0.0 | 4.44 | 5.05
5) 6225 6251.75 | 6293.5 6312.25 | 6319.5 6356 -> -2.6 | 4.62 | 4.87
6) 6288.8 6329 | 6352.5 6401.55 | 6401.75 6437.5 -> 2.0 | 5.27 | 5.17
